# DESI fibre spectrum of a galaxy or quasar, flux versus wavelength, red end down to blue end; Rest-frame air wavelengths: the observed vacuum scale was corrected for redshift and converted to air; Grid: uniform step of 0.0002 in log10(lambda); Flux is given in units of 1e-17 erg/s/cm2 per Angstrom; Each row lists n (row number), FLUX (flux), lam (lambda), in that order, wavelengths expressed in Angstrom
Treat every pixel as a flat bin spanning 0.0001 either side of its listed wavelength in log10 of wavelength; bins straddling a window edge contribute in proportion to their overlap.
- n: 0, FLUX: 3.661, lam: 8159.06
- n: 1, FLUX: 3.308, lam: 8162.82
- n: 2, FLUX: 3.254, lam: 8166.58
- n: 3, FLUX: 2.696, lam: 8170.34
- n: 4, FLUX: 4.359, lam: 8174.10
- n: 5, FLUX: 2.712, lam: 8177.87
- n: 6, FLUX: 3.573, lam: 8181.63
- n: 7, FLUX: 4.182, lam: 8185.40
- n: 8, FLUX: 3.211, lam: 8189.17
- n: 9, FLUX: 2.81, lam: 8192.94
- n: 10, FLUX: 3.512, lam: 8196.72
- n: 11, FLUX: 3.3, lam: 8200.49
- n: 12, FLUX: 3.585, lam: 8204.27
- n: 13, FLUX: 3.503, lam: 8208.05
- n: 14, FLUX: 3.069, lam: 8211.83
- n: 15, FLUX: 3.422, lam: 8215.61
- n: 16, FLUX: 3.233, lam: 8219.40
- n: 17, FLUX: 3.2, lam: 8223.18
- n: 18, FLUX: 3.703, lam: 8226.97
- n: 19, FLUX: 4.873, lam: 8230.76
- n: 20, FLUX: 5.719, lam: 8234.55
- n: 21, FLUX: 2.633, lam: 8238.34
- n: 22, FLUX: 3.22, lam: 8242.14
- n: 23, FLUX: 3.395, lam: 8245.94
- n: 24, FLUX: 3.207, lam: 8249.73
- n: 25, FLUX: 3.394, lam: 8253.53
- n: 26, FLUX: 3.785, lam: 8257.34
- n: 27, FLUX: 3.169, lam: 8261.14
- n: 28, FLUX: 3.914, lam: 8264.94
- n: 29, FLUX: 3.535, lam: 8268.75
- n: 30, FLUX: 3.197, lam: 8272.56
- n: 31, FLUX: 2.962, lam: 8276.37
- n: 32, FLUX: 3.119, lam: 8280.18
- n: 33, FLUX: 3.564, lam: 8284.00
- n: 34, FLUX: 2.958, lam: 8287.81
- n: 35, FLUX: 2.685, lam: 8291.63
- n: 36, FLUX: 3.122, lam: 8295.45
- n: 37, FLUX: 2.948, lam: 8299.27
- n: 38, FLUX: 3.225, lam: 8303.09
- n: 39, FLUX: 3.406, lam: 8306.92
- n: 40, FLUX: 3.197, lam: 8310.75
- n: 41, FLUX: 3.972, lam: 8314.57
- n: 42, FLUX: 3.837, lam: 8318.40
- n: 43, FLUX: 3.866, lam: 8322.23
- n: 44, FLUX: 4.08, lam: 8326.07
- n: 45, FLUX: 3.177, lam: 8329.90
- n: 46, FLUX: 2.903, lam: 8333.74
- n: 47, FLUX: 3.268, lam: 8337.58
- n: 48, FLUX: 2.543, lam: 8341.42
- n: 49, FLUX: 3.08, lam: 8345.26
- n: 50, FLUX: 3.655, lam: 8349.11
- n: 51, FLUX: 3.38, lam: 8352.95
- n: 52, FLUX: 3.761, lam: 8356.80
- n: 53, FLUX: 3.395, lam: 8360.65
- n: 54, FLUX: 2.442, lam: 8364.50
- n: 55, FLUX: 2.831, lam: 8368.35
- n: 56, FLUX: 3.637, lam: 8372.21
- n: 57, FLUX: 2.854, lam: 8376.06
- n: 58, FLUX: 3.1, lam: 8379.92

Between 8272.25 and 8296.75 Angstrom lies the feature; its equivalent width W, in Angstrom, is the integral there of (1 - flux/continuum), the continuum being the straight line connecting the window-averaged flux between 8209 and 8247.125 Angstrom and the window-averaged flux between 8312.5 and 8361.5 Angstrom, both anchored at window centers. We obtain 3.2 Angstrom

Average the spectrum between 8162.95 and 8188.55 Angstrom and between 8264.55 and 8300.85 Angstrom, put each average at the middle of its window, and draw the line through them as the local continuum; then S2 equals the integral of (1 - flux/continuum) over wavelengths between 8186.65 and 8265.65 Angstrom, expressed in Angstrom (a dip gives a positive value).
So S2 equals -4.9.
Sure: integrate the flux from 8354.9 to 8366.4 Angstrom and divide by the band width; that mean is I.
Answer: 3.2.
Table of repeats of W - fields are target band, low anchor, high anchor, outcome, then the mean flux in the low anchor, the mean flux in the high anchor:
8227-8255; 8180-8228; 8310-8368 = -3.2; 3.4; 3.36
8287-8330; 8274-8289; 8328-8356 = -3.1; 3.16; 3.17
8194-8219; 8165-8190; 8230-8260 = 1.3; 3.44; 3.72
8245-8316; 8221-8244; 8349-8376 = 6.8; 3.88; 3.25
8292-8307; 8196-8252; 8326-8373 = 1.1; 3.57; 3.2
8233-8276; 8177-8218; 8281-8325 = -2.1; 3.37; 3.35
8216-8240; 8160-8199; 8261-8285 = -3.7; 3.37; 3.36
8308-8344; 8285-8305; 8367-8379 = -4.3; 3.01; 3.12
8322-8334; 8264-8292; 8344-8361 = -0.5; 3.25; 3.47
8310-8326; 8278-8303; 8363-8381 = -4.0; 3.08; 2.98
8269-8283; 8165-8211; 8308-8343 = 1.0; 3.39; 3.43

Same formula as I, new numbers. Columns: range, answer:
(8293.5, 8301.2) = 3.03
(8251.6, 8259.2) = 3.58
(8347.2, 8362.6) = 3.55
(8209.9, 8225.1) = 3.23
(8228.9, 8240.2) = 4.41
